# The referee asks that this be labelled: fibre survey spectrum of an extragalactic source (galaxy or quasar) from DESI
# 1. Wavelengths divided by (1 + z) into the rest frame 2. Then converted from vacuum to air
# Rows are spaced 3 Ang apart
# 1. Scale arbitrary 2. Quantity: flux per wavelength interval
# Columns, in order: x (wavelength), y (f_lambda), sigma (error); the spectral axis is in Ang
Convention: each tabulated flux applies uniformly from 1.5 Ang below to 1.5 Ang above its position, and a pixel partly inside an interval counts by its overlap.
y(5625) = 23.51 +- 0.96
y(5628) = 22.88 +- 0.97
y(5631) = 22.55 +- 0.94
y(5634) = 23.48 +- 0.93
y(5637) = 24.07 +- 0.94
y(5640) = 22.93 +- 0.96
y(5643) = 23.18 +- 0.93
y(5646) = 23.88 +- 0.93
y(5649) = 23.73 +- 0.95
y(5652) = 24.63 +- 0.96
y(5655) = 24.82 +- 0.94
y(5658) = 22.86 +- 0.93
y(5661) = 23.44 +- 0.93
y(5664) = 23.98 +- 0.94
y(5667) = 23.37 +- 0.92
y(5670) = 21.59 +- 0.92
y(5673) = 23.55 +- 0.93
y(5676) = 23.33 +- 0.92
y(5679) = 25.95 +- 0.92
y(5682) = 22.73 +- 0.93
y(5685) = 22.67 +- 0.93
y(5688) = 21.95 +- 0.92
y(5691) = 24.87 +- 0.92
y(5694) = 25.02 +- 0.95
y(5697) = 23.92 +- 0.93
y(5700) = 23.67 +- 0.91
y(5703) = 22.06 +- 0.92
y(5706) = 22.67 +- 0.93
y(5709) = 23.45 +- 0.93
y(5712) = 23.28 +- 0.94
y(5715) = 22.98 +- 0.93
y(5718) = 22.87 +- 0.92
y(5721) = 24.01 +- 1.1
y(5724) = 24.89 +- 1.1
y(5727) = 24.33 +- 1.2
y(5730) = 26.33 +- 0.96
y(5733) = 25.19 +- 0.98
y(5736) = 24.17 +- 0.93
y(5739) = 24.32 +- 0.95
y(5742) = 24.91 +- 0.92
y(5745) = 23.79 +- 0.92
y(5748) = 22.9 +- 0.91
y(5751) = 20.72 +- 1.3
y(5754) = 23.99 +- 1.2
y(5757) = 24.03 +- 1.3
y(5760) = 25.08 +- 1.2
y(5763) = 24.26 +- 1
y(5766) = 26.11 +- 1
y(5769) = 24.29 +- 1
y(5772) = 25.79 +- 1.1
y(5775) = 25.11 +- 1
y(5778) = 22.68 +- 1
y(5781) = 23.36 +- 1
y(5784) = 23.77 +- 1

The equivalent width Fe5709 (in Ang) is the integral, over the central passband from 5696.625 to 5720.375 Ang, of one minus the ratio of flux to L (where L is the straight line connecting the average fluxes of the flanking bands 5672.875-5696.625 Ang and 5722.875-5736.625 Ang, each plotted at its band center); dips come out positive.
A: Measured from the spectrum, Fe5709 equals 1.3 Ang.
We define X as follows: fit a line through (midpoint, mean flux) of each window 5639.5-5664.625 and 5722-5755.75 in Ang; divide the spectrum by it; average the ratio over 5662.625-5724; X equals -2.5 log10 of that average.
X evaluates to 0.023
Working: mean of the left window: 23.7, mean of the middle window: 23.4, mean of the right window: 24.1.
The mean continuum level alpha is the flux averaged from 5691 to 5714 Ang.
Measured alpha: 23.5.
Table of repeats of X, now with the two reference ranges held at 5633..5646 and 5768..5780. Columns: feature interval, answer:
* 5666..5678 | 0.029 mag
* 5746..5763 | 0.039 mag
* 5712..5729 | 0.009 mag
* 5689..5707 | 0.009 mag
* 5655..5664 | 0.002 mag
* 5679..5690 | 0.035 mag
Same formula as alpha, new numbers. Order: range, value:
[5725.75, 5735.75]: 25.2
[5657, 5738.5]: 23.7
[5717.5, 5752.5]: 24.1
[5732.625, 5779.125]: 24.2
